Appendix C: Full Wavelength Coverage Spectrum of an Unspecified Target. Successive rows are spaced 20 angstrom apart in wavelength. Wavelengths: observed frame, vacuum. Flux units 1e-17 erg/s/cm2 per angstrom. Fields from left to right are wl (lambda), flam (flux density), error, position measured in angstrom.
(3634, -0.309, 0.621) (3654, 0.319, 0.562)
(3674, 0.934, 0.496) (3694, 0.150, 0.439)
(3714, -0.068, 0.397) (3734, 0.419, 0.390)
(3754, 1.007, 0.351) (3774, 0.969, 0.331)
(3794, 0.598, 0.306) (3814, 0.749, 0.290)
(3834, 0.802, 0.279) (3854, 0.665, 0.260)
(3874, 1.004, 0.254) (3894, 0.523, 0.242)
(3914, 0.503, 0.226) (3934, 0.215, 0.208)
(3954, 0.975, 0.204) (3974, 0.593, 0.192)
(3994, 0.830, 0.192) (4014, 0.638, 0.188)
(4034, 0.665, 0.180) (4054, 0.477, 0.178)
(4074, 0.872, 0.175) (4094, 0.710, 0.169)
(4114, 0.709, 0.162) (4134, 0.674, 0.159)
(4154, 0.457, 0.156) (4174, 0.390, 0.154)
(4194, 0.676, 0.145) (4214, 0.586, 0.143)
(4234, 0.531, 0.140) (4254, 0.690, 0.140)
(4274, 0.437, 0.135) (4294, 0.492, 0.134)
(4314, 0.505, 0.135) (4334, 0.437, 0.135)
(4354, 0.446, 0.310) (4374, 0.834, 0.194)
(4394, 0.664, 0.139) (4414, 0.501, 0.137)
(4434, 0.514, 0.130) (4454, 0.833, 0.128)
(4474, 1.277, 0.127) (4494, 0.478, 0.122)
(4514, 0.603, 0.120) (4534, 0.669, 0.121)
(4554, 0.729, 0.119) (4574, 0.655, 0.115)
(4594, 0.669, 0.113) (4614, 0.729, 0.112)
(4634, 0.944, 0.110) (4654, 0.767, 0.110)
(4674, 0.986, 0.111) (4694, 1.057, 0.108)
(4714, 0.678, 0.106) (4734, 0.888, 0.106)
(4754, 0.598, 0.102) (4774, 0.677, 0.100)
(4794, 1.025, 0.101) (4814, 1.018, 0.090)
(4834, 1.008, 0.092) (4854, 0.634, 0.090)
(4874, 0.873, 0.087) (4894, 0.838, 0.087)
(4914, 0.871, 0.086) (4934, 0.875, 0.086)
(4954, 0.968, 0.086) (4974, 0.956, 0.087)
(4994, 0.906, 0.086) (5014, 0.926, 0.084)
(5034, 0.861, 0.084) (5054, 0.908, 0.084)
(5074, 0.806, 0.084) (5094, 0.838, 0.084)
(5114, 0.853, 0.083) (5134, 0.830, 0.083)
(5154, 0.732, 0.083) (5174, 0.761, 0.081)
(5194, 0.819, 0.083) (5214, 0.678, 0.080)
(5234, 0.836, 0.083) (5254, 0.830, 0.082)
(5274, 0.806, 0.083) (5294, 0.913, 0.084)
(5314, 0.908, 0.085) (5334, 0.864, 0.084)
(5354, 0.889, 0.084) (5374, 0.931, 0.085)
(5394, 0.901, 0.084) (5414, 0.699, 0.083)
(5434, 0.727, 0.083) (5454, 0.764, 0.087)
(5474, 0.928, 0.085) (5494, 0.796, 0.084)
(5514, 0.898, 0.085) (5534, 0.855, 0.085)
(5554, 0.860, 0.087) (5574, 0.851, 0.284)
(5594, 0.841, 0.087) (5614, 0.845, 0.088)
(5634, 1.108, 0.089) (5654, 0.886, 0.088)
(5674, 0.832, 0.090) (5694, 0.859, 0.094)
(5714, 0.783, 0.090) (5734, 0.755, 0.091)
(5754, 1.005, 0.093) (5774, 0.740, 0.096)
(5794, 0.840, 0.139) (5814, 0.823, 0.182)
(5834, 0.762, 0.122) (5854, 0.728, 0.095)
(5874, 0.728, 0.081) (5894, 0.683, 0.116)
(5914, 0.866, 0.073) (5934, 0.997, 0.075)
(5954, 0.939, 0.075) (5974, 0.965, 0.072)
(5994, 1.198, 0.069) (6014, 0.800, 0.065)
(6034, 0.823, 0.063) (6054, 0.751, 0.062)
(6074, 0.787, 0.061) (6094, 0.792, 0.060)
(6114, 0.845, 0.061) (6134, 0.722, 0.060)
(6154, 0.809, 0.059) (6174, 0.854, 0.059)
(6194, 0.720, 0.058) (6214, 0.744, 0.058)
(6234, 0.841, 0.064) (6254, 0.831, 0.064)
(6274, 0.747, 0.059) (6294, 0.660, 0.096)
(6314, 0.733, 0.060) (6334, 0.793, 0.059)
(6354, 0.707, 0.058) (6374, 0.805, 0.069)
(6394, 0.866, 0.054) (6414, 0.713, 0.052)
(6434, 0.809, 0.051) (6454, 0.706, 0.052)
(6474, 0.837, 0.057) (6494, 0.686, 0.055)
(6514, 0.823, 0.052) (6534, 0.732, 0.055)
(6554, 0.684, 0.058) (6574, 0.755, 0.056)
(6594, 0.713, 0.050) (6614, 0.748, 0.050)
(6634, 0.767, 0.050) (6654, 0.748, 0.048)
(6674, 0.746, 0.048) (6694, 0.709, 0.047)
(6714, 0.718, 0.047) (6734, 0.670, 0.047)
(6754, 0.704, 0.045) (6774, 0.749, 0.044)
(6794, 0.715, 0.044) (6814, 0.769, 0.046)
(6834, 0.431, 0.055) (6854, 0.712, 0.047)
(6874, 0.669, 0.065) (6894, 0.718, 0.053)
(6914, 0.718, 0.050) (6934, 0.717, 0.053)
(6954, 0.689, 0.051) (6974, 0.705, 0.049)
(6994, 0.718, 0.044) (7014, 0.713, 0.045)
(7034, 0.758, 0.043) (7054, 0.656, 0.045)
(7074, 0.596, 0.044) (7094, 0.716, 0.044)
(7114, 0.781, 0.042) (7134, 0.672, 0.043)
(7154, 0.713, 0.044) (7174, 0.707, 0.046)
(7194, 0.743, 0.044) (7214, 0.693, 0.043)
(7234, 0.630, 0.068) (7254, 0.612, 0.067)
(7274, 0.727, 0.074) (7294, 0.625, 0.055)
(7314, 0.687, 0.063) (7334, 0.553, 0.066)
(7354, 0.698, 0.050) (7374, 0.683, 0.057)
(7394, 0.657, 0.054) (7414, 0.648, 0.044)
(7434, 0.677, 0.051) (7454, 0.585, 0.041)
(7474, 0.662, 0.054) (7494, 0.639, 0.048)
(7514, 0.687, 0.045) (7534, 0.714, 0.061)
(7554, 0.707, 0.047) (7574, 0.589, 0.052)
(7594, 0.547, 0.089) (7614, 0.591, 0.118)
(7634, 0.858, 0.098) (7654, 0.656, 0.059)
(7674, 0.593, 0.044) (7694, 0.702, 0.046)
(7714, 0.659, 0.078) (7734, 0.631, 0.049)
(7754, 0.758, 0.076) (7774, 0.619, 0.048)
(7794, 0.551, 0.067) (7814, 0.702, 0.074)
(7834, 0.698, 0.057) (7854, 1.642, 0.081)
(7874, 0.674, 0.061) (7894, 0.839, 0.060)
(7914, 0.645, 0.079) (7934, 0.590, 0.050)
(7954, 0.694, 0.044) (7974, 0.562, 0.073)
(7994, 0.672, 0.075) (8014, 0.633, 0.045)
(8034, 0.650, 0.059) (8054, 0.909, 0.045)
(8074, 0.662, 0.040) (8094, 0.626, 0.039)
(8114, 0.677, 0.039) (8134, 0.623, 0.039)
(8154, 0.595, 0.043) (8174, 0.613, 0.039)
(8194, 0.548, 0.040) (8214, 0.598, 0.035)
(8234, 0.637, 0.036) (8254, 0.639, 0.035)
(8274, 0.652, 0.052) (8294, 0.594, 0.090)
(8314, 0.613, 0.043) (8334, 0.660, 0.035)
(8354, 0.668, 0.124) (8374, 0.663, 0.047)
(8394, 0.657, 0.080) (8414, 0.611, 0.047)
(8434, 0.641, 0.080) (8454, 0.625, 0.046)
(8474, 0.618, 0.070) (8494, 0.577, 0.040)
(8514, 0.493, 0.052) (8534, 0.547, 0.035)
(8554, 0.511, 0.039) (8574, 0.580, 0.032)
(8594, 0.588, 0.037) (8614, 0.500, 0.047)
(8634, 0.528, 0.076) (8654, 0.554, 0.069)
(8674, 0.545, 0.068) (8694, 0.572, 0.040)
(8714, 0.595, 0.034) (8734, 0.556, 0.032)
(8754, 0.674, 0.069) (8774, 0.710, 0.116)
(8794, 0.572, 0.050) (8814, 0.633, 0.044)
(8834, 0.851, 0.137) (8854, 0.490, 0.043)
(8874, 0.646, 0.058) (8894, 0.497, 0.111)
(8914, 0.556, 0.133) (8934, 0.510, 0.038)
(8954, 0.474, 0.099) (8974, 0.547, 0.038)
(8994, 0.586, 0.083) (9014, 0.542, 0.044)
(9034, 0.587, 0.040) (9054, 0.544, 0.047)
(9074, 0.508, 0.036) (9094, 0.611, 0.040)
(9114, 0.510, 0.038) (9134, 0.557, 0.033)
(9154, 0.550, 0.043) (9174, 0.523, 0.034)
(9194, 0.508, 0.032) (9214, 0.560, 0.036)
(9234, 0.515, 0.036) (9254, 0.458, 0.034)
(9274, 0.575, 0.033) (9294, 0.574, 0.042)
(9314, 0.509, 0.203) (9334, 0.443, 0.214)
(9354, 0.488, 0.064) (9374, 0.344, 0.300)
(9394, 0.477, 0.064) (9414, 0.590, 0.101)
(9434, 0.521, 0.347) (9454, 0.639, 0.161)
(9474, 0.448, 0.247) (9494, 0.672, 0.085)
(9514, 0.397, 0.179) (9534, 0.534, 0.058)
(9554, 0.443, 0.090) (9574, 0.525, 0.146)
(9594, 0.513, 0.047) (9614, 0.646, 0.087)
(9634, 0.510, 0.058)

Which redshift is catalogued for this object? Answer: 0.198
